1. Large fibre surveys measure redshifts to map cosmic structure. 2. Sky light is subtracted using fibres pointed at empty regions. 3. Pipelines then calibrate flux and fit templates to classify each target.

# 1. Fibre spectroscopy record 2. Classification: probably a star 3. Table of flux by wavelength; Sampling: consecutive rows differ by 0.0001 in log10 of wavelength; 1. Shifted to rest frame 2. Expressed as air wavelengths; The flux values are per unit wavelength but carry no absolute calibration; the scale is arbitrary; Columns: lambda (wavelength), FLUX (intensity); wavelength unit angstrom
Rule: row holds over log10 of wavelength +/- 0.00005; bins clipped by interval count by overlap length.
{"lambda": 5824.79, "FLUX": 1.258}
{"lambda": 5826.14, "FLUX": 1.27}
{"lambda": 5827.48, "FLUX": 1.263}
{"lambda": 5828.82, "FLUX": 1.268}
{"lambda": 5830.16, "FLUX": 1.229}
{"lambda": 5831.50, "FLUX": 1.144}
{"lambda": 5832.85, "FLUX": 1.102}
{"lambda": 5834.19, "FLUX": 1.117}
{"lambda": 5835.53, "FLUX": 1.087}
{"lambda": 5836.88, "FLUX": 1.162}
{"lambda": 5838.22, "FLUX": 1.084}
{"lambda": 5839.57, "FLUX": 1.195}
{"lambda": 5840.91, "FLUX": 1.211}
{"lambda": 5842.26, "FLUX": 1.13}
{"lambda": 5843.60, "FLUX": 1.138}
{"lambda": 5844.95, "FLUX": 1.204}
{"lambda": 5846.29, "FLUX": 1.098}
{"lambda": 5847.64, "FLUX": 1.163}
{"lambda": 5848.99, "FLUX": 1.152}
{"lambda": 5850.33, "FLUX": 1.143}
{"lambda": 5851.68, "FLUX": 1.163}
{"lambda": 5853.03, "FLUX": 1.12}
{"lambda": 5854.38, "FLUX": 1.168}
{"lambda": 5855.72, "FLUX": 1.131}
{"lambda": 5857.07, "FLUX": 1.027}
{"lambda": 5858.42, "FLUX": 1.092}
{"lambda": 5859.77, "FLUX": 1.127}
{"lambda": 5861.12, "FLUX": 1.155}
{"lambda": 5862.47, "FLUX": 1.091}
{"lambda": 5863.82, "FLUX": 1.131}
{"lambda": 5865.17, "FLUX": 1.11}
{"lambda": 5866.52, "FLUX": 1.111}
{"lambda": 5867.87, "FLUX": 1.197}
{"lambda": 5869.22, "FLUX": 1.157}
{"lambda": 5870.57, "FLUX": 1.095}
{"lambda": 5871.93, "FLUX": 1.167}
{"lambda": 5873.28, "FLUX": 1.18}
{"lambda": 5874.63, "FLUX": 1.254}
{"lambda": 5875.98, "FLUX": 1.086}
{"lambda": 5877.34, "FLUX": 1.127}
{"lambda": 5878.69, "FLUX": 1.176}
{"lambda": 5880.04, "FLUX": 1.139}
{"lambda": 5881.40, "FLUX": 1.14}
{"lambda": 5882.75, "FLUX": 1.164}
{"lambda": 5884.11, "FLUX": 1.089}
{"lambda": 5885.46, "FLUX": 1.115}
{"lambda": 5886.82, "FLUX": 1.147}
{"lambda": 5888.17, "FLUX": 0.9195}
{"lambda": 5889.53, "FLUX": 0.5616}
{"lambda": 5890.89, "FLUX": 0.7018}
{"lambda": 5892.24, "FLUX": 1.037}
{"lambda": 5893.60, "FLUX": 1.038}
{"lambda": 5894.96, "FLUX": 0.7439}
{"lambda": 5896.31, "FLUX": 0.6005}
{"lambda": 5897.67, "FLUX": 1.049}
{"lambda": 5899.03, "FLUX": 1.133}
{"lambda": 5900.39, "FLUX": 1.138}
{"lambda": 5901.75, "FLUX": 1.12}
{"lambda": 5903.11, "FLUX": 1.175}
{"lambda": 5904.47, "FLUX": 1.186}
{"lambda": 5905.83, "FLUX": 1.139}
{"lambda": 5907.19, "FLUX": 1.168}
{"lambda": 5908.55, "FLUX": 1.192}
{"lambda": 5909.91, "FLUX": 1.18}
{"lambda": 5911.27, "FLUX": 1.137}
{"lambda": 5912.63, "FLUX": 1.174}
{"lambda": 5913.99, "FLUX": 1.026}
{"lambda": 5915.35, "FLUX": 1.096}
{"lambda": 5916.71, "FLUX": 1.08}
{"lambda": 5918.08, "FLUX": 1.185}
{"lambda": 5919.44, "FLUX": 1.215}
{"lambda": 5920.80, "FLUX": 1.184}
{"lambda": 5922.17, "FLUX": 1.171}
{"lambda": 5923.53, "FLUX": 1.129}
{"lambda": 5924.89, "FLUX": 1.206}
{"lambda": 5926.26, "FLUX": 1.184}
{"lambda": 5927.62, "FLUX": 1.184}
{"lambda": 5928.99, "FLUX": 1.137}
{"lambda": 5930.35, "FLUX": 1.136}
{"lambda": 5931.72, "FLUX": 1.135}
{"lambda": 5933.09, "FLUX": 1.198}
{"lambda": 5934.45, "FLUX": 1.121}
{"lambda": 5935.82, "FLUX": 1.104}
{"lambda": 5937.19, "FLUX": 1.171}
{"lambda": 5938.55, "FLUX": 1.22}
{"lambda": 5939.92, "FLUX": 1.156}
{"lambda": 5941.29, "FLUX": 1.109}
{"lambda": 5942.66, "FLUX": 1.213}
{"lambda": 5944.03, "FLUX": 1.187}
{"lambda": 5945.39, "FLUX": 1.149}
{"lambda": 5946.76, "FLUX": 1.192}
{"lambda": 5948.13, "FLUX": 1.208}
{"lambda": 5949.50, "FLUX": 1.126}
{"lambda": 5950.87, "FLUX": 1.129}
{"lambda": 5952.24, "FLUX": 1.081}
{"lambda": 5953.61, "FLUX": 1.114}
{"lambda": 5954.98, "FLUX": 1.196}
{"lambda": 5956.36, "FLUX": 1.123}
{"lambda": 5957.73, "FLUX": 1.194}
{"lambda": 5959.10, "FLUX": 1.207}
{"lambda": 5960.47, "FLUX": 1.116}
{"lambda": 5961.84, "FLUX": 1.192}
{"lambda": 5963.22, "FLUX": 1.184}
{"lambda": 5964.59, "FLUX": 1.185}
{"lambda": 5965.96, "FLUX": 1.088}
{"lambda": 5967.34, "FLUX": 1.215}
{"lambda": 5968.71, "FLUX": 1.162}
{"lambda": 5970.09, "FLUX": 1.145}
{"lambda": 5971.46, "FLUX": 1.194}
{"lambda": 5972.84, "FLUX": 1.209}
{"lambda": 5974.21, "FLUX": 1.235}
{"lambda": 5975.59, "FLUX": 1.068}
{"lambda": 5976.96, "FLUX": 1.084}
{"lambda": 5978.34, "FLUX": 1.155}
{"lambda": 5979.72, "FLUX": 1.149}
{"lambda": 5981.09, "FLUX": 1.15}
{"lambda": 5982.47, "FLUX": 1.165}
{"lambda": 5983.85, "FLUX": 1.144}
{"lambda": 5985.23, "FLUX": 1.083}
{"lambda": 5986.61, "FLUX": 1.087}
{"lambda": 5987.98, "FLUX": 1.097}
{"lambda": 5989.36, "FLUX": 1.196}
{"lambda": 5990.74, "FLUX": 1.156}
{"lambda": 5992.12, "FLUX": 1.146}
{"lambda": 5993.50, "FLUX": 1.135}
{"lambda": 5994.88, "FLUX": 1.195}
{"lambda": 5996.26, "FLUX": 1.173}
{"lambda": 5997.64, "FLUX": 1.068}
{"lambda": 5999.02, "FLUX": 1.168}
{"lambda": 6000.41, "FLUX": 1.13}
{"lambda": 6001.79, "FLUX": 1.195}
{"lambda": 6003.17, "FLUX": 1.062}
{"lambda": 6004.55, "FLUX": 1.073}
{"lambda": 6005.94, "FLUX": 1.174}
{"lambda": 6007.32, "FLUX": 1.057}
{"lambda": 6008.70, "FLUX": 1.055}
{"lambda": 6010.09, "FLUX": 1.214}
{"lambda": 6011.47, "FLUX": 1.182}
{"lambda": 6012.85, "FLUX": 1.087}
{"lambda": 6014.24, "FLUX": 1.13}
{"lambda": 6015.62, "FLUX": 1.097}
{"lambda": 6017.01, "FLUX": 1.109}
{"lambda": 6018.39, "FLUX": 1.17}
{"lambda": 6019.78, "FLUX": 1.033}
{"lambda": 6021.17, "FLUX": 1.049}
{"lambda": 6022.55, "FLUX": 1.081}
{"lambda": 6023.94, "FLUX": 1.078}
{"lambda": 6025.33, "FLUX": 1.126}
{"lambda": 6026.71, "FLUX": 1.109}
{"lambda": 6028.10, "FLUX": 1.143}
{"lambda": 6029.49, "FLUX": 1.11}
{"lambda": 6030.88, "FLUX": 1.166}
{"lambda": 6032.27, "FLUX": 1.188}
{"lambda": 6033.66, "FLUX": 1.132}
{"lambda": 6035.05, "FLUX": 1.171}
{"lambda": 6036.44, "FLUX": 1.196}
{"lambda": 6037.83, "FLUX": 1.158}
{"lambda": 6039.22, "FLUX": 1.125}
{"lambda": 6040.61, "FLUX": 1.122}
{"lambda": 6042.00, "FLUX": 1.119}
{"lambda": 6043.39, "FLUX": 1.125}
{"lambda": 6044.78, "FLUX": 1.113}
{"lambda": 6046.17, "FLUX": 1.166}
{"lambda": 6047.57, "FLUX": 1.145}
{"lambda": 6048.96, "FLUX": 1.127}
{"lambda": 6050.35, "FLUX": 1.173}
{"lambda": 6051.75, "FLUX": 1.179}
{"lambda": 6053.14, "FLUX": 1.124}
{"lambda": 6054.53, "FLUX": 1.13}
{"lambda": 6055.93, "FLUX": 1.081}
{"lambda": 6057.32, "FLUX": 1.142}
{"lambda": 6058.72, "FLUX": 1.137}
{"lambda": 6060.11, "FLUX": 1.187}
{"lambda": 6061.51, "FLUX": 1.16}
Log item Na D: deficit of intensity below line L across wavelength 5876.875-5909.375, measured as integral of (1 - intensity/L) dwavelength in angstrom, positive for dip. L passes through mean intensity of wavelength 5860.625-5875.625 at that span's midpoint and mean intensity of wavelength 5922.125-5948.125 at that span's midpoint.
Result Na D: 3.18 angstrom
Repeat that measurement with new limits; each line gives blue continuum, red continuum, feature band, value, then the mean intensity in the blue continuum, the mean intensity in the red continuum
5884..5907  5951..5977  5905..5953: -3.6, 0.995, 1.16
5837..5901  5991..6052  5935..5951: -0.8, 1.09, 1.13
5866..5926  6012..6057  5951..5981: -1.3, 1.09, 1.13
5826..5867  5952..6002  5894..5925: 1.2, 1.15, 1.15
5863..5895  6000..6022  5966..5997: -1.3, 1.07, 1.11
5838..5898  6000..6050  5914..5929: -0.8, 1.09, 1.13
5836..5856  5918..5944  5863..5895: 2.3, 1.15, 1.17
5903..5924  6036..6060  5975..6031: 1.0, 1.15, 1.14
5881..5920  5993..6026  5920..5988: -4.4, 1.06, 1.12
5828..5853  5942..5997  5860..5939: 3.4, 1.15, 1.16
